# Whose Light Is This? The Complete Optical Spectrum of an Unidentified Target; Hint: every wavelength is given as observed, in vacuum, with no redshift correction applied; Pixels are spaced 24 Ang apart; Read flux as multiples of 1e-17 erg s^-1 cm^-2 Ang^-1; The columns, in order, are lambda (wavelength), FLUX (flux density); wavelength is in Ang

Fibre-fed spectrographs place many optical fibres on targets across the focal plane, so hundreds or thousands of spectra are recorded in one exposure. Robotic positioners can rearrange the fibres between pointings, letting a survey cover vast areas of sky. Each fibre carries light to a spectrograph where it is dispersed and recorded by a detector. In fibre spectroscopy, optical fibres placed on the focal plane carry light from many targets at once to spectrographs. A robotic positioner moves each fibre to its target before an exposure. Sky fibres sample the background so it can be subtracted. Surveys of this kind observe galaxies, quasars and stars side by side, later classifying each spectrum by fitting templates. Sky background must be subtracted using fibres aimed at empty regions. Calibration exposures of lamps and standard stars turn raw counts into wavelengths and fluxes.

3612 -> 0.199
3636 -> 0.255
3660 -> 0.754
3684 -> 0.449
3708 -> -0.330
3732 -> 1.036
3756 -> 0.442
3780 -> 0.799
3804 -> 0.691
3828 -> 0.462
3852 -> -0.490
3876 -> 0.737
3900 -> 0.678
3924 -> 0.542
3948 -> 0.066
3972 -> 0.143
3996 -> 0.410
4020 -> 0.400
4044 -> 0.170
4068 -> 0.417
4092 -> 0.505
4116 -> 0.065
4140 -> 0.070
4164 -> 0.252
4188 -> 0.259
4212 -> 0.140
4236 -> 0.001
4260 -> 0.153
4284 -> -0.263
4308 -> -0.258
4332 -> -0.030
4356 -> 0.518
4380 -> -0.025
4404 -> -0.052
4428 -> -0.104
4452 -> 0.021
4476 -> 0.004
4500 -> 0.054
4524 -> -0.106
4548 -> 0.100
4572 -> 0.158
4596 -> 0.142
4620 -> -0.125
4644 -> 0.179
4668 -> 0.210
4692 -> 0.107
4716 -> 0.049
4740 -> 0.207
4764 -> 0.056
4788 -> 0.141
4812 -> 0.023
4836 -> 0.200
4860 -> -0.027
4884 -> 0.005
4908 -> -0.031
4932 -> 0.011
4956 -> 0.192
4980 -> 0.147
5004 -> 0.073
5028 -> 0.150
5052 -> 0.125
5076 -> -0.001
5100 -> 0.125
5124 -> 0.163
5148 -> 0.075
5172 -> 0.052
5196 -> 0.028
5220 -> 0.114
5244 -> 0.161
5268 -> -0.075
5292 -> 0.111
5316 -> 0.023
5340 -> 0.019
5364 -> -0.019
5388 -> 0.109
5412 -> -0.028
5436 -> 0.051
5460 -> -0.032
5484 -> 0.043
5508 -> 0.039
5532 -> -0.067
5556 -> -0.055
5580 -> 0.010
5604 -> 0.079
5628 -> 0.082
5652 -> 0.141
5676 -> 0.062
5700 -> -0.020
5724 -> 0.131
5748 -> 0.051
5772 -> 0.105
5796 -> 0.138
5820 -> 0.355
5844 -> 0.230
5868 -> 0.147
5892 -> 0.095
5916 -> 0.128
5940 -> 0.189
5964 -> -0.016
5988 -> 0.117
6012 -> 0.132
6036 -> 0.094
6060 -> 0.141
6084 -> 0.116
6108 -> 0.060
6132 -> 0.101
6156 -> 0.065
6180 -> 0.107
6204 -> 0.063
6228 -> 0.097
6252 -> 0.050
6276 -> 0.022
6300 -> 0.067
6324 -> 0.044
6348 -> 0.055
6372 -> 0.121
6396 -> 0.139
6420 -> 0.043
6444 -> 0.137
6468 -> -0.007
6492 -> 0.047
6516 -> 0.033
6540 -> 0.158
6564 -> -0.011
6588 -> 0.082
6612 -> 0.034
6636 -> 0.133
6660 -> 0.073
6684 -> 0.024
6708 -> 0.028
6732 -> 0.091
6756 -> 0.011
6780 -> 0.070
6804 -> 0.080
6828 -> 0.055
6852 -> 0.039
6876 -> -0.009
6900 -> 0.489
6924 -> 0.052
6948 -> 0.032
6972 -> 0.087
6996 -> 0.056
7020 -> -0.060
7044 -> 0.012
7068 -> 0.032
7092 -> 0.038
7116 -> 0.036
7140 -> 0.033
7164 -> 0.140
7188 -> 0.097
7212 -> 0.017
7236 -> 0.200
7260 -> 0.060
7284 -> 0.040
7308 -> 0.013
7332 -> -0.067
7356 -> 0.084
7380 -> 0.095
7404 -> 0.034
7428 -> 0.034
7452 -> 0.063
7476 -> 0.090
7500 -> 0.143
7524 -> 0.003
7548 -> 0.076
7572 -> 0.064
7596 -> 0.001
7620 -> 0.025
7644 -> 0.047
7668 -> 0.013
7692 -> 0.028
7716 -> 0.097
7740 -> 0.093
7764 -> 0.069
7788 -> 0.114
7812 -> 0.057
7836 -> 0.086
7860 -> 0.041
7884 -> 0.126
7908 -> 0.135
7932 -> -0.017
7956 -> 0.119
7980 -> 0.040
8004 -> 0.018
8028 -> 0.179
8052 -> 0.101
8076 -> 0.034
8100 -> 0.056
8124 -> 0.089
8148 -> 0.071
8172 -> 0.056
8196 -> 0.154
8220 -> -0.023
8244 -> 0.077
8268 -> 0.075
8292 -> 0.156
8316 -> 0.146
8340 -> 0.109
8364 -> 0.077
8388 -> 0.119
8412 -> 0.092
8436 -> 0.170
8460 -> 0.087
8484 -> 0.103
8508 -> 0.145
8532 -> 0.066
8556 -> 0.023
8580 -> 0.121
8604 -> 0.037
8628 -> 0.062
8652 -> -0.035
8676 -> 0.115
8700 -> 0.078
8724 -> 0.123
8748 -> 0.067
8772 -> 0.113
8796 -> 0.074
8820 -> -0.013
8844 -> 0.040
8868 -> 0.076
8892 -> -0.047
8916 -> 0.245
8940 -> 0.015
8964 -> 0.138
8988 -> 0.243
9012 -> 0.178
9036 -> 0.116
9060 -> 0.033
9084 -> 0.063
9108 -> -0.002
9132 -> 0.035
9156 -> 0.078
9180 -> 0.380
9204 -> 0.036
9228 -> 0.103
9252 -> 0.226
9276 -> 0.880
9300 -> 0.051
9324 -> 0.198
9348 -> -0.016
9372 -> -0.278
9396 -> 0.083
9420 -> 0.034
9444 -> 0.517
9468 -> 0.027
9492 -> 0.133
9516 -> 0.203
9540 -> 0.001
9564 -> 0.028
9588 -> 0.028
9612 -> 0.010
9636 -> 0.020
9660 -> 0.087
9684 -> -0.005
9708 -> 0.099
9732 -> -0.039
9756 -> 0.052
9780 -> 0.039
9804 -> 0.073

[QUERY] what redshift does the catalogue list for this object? 0.850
